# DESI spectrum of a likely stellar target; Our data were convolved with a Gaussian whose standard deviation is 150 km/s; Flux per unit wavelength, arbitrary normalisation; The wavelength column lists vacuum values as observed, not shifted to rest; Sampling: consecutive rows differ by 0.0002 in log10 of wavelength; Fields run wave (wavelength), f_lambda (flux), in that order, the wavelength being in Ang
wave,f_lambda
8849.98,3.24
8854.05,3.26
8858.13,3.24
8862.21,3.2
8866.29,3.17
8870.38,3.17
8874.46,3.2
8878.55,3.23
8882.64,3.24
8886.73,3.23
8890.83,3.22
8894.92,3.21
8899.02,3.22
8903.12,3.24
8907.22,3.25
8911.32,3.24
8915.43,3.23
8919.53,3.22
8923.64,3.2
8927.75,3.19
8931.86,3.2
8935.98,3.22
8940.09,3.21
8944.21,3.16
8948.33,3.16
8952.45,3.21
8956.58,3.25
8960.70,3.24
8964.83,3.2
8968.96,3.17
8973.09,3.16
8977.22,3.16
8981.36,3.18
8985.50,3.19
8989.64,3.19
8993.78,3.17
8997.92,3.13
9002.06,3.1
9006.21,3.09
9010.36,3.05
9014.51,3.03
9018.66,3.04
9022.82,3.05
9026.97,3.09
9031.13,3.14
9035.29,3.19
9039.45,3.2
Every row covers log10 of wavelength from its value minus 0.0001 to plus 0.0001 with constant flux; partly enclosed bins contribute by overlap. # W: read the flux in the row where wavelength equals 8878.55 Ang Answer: 3.23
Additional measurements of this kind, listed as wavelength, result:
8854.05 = 3.26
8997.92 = 3.13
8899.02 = 3.22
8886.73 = 3.23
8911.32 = 3.24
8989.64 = 3.19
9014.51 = 3.03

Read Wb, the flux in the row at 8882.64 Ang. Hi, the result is 3.24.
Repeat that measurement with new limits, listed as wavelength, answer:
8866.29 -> 3.17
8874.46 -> 3.2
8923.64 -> 3.2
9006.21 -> 3.09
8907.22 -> 3.25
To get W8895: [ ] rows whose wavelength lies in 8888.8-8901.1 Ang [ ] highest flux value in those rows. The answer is 3.22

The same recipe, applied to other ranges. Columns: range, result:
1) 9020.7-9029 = 3.09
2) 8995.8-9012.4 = 3.13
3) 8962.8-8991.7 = 3.2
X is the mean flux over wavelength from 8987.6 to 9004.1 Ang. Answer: 3.15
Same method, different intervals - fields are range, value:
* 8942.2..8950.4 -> 3.16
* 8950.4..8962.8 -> 3.23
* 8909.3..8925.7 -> 3.22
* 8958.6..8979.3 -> 3.19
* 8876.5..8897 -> 3.23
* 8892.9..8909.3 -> 3.23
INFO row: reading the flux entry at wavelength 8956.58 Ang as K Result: 3.25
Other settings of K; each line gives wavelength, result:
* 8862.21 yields 3.2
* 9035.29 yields 3.19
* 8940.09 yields 3.21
